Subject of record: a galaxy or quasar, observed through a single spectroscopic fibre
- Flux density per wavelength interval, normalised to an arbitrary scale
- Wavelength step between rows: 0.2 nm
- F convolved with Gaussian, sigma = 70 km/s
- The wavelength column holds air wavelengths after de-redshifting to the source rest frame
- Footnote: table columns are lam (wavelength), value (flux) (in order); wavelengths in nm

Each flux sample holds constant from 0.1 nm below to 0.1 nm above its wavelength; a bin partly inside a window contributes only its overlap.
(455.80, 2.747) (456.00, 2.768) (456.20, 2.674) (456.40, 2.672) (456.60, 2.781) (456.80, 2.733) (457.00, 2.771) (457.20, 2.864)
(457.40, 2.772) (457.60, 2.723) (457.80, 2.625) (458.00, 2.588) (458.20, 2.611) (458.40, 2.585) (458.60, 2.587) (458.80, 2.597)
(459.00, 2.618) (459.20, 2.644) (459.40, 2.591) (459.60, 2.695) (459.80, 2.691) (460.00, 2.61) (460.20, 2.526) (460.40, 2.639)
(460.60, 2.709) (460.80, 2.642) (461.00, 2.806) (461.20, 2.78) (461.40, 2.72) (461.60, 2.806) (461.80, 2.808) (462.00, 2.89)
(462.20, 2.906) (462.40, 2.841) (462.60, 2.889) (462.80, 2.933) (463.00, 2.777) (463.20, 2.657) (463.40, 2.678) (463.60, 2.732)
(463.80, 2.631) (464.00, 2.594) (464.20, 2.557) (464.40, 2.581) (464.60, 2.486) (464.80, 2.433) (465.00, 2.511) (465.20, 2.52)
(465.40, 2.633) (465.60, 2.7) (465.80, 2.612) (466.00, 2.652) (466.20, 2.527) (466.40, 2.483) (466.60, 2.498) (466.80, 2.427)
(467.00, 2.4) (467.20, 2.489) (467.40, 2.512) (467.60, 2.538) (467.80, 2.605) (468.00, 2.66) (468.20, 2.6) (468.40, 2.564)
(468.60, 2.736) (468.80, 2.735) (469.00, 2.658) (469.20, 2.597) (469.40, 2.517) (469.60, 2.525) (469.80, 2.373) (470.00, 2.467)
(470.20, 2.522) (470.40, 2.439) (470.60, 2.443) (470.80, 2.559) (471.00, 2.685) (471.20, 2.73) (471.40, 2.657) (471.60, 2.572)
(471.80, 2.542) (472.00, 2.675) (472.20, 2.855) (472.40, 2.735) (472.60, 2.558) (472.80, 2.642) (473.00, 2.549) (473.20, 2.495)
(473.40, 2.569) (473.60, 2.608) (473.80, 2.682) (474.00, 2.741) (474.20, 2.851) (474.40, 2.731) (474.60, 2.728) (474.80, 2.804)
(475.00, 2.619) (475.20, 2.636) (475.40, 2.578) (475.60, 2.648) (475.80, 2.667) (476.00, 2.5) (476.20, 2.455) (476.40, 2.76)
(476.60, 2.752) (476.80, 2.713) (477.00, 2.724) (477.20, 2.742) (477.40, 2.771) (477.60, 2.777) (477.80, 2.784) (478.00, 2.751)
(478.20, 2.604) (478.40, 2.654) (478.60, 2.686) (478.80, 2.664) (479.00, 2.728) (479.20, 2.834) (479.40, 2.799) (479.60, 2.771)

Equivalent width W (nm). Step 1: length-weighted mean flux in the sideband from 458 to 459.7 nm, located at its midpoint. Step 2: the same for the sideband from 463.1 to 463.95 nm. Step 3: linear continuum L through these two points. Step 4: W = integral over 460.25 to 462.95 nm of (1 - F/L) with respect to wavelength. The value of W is -0.15 nm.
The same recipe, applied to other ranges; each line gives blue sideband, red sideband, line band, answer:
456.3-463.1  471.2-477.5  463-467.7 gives 0.23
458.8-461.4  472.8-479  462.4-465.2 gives 0.01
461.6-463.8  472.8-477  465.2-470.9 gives 0.39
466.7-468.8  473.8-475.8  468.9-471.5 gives 0.06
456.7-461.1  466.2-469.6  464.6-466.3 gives 0.01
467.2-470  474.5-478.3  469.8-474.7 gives 0.01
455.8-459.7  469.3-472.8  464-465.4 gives 0.05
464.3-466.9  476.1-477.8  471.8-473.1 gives -0.01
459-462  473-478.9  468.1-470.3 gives 0.09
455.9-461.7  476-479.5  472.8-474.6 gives 0.03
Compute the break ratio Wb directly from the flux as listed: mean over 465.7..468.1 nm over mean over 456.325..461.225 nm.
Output 0.9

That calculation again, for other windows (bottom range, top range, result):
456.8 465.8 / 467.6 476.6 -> 0.98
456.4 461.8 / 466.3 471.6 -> 0.95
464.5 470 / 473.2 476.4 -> 1.04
